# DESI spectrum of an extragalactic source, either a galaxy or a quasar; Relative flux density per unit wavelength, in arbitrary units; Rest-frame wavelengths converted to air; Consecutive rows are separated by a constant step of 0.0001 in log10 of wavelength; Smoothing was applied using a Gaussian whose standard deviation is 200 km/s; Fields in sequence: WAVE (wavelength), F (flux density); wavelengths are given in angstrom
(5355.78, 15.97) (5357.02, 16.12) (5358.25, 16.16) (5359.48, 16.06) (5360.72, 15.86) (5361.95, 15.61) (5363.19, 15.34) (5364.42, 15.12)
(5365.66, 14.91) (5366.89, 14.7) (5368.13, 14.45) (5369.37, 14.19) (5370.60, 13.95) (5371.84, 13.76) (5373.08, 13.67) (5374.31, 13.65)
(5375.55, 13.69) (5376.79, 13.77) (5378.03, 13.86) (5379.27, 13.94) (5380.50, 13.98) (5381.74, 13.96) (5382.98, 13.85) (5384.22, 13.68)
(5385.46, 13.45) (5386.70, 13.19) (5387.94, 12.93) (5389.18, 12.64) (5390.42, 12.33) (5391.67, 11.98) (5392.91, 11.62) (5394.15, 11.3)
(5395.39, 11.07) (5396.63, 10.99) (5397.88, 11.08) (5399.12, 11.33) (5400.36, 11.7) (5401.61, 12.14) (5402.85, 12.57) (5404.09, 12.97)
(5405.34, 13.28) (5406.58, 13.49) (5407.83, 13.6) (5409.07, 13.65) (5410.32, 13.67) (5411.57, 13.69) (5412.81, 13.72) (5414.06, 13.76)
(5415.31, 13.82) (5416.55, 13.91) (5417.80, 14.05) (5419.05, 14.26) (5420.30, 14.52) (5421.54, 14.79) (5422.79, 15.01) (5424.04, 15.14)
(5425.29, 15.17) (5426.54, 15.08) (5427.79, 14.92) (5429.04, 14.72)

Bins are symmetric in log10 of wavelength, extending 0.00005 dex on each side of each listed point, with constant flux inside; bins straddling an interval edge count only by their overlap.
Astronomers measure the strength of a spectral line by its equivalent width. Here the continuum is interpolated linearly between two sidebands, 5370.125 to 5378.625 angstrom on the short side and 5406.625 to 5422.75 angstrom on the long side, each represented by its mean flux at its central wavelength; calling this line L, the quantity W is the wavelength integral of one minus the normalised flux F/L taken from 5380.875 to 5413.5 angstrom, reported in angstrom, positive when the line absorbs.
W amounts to 2.8 angstrom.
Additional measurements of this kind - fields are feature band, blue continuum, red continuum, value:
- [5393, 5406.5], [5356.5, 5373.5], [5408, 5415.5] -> 2.0 angstrom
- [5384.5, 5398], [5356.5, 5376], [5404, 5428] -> 2.2 angstrom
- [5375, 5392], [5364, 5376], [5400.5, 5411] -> 0.5 angstrom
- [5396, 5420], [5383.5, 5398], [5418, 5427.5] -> 1.0 angstrom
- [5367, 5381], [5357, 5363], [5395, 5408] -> 0.7 angstrom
